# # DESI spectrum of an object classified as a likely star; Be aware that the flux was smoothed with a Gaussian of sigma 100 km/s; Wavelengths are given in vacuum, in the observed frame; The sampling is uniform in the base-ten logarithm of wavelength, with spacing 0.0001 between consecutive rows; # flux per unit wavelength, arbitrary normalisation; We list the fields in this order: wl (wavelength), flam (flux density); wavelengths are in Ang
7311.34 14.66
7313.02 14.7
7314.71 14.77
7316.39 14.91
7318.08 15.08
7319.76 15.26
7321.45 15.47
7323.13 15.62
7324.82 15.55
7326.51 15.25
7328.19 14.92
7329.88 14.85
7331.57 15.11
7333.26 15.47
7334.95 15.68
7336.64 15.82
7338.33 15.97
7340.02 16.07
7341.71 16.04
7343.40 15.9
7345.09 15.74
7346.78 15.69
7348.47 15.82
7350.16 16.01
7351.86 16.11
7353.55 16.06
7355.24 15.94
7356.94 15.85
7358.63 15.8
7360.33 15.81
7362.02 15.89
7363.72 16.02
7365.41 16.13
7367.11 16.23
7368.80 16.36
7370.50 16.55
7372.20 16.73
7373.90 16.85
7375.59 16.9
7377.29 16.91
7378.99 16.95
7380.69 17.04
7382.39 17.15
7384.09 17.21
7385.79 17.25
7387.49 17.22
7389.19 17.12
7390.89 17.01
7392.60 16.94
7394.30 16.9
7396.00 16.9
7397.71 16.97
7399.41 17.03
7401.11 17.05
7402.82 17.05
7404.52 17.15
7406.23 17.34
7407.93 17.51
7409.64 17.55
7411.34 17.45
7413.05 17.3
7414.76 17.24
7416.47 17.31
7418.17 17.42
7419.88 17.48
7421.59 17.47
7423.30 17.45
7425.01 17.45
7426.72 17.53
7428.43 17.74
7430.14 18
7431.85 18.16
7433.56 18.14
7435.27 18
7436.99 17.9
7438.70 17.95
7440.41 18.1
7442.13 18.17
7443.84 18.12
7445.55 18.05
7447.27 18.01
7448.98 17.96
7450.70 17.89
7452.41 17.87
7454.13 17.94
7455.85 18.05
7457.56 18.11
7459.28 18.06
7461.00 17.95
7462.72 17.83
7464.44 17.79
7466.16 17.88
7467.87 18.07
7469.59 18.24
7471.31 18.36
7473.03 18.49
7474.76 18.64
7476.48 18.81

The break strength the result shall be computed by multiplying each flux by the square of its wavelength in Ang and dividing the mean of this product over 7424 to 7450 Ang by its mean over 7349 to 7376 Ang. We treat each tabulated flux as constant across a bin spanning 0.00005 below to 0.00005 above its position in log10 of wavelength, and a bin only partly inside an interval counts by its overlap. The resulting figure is 1.13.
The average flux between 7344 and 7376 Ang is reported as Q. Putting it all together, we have 16.1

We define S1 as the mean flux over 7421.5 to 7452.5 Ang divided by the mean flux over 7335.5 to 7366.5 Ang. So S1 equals 1.12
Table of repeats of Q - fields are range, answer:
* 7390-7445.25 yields 17.5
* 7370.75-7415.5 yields 17.1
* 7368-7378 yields 16.7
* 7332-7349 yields 15.8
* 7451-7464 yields 18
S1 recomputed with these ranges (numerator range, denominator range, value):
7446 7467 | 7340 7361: 1.13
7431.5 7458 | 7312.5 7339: 1.18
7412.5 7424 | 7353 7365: 1.09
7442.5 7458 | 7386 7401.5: 1.06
